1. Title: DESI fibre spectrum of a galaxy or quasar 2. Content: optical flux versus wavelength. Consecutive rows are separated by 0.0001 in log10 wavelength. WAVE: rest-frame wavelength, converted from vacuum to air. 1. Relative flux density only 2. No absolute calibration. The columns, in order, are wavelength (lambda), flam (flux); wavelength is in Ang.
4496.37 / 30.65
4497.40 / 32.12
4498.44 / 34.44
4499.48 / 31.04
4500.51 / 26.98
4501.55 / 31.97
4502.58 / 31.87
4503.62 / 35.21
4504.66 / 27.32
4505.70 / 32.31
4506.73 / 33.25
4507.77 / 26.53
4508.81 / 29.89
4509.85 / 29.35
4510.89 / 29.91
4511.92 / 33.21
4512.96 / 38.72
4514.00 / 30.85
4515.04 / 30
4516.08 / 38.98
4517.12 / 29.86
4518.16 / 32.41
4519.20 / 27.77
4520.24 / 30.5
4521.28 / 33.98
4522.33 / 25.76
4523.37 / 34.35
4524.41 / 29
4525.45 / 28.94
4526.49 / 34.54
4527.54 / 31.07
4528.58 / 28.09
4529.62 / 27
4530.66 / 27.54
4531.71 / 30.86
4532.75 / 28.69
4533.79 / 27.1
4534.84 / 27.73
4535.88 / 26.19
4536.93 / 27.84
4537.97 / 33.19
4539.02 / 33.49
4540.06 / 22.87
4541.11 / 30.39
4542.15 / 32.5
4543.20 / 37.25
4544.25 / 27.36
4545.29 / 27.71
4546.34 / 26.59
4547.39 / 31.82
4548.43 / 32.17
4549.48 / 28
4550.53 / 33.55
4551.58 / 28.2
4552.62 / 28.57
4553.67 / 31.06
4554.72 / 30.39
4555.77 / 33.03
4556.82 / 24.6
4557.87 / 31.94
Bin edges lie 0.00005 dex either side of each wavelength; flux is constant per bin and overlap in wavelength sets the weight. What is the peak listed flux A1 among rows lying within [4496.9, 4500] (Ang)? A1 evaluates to 34.44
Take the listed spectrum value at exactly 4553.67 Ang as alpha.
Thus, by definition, 31.06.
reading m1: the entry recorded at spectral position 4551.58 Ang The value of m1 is 28.2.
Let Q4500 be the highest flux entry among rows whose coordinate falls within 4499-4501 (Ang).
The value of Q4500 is 31.04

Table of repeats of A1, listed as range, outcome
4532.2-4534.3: 28.69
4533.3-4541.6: 33.49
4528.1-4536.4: 30.86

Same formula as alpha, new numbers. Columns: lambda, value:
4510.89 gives 29.91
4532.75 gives 28.69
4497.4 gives 32.12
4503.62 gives 35.21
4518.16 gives 32.41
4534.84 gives 27.73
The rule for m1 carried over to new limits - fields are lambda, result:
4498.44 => 34.44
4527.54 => 31.07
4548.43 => 32.17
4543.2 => 37.25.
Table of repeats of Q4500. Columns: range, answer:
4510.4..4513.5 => 38.72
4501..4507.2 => 35.21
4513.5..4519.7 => 38.98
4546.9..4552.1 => 33.55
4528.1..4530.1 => 28.09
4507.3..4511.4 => 29.91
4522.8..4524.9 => 34.35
